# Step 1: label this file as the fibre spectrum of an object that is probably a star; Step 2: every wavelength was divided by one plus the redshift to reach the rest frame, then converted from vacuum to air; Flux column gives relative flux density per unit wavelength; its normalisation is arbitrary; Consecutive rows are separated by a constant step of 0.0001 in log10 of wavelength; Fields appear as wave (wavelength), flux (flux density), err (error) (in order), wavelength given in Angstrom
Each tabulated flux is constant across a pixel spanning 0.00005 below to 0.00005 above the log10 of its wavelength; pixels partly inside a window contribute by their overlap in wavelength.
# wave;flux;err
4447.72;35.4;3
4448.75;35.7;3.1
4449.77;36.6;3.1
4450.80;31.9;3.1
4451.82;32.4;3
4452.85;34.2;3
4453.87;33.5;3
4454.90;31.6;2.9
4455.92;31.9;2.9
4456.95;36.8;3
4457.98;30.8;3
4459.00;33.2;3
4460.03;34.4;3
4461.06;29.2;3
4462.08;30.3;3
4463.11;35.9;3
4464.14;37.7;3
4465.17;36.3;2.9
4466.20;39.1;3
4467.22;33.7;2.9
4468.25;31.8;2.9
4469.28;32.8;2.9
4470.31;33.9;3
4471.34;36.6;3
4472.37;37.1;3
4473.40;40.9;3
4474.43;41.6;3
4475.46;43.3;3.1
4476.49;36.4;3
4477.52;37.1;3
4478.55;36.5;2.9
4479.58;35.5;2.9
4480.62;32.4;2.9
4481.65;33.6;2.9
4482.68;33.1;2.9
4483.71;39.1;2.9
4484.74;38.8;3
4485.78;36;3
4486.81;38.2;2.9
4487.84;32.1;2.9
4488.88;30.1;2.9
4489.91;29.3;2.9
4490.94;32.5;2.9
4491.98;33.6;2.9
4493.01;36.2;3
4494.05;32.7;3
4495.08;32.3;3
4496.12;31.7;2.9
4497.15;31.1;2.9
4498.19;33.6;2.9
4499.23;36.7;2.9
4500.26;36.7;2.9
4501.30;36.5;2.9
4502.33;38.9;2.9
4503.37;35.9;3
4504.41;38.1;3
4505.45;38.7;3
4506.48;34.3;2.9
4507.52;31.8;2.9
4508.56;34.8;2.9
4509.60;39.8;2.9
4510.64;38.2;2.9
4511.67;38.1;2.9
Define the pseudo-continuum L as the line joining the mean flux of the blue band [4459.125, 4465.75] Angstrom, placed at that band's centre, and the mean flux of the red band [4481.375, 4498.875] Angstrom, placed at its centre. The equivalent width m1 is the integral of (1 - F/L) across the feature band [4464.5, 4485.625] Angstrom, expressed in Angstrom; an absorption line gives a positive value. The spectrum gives -1.6 Angstrom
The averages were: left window 33.9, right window 33.8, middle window 36.5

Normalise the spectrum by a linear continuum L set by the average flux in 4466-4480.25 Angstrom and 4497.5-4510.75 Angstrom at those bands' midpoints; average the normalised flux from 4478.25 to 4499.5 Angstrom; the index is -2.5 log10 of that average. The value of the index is 0.08 mag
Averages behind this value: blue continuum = 36.8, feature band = 34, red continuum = 36.3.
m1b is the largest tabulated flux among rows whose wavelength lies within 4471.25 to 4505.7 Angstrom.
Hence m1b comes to 43.3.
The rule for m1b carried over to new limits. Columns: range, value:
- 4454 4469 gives 39.1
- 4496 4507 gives 38.9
